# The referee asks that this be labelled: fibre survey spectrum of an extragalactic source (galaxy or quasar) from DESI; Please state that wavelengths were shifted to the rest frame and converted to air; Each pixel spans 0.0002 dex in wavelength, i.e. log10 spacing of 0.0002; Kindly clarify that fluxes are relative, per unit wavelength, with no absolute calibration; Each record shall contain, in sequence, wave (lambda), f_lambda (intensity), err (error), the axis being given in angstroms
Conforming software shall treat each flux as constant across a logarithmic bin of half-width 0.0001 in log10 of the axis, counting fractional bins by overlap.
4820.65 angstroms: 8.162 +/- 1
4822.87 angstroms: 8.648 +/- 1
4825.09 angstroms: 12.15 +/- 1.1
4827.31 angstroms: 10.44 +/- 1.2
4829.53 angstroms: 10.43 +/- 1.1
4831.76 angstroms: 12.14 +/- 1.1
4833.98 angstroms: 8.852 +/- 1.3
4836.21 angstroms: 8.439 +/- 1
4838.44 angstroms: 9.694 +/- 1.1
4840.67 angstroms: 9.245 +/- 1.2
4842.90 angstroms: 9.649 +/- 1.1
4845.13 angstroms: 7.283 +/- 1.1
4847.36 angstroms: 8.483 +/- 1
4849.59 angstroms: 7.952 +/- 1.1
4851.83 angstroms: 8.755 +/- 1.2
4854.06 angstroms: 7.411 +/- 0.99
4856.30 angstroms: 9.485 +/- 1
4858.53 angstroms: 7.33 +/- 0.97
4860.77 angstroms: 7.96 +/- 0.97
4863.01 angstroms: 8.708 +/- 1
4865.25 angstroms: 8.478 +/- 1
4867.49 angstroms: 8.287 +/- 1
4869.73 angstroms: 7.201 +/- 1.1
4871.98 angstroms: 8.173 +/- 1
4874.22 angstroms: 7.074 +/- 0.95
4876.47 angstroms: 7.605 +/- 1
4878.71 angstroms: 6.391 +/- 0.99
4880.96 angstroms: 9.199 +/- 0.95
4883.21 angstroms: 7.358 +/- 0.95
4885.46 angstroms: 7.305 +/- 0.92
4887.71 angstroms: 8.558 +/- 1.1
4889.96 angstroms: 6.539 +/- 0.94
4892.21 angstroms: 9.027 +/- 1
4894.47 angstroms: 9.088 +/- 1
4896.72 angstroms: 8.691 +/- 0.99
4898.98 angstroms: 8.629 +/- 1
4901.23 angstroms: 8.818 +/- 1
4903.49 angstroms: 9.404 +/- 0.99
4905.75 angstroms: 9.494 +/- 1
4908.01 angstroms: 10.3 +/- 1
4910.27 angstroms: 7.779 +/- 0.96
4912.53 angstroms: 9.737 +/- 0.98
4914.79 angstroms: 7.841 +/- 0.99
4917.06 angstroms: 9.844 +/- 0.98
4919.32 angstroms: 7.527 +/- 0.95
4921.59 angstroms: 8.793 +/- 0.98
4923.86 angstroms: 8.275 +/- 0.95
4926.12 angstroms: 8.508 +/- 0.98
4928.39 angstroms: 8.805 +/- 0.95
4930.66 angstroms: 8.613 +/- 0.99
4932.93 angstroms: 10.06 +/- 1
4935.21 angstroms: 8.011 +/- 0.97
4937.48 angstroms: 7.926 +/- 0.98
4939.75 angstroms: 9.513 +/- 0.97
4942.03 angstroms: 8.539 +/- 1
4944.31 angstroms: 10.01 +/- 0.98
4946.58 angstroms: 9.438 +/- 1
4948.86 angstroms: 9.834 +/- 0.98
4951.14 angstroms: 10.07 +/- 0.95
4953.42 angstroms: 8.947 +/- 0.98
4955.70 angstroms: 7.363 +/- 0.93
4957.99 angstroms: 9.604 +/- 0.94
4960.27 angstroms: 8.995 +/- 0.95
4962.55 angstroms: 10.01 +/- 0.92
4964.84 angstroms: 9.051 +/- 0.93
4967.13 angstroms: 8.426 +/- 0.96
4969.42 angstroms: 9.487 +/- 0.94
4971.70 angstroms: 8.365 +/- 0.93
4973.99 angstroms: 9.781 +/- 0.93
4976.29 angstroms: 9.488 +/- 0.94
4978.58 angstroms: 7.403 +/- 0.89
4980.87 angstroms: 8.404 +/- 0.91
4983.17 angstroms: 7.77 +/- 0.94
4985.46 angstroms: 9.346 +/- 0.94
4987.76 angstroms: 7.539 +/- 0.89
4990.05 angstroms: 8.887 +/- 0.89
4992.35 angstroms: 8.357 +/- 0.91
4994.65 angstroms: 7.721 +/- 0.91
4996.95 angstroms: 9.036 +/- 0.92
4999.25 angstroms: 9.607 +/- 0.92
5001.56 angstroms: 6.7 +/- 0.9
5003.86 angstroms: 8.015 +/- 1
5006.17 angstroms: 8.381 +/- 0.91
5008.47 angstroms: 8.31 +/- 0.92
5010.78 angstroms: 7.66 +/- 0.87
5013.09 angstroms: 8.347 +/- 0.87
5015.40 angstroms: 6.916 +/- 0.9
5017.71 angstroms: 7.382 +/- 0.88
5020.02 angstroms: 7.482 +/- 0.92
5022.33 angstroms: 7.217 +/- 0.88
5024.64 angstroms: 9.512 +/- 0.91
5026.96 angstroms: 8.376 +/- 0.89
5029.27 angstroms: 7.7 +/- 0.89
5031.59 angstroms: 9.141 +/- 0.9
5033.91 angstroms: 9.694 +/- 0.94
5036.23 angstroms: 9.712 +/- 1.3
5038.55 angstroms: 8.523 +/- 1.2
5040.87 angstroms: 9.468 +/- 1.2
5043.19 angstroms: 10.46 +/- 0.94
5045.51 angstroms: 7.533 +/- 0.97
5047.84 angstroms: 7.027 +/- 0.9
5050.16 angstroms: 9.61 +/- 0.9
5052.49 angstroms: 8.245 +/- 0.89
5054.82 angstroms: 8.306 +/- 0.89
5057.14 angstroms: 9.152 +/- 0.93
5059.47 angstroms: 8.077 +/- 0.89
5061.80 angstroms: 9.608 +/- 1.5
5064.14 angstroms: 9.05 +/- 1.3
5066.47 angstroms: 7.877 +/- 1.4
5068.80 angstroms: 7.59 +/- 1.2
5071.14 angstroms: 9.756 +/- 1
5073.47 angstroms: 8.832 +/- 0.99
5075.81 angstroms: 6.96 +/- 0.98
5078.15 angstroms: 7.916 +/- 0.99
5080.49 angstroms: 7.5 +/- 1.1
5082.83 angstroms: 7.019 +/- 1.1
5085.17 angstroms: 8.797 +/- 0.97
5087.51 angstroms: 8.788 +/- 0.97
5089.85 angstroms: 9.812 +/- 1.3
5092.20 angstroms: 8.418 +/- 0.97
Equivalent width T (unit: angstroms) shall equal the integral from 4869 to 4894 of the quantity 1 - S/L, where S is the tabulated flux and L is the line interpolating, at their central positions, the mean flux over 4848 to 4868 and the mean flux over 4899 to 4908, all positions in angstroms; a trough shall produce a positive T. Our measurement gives 3.1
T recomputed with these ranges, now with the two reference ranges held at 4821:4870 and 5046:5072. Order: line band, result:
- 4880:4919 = 0.89 angstroms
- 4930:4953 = -1.14 angstroms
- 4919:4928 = 0.43 angstroms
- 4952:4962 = -0.11 angstroms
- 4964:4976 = -0.47 angstroms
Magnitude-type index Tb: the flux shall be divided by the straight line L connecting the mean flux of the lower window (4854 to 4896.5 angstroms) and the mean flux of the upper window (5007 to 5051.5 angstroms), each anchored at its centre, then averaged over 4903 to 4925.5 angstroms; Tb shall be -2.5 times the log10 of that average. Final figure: -0.10 mag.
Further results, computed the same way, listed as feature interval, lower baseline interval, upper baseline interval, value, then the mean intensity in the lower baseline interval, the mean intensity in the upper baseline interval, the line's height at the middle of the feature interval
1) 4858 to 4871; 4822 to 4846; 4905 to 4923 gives 0.175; 9.76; 8.89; 9.43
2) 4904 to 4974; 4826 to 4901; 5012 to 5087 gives -0.066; 8.49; 8.4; 8.46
